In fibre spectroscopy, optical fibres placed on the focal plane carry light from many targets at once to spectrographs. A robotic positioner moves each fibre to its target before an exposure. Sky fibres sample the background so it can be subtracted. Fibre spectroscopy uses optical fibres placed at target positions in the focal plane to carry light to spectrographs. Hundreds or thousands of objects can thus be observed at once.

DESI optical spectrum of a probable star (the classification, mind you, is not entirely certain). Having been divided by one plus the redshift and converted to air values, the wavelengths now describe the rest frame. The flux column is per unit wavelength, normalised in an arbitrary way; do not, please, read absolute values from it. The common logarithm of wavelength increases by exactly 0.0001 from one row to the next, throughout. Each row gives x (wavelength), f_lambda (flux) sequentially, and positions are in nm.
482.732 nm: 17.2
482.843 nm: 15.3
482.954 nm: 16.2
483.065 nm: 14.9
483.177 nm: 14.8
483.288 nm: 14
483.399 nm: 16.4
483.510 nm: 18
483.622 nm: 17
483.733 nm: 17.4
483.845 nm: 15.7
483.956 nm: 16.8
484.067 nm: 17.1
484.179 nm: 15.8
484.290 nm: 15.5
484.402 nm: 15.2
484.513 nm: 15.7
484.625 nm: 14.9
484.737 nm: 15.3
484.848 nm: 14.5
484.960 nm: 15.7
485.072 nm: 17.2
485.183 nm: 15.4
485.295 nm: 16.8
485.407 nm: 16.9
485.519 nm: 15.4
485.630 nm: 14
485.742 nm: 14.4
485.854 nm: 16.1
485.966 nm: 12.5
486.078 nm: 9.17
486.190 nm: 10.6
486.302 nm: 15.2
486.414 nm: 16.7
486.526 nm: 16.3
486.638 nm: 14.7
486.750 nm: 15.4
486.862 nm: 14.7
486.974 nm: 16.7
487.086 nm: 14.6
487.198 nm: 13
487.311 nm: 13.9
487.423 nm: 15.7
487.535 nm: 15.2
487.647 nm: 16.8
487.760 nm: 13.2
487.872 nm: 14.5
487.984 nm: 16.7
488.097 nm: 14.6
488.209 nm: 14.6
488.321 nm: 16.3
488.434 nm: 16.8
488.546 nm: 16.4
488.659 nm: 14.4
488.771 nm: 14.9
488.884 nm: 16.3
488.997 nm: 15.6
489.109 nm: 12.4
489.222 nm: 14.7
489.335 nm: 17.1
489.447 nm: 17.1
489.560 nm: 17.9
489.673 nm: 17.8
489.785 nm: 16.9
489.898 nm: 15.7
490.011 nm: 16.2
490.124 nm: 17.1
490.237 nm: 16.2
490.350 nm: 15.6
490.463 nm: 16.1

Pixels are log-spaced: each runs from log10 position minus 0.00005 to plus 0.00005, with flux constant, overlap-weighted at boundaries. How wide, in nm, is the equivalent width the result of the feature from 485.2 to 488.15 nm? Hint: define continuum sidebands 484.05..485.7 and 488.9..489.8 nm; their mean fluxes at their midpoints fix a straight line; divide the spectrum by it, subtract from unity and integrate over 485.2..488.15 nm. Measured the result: 0.20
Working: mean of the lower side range 15.6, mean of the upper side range 16.2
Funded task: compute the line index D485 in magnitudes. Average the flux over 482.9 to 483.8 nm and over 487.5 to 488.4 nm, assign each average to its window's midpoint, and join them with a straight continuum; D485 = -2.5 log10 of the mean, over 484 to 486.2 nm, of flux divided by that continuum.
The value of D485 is 0.05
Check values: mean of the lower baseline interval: 16.1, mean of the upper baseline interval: 15.3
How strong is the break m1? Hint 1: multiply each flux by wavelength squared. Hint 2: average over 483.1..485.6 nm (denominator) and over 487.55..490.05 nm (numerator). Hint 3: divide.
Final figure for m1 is 1.01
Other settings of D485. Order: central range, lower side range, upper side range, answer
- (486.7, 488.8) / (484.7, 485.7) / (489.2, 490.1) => 0.08 mag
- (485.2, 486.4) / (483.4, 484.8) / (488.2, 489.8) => 0.14 mag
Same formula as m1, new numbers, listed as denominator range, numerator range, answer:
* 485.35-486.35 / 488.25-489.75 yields 1.17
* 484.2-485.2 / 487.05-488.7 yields 0.99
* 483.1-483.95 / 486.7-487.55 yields 0.93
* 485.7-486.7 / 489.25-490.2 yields 1.23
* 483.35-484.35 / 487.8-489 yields 0.95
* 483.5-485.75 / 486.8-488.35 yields 0.95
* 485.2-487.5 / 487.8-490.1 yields 1.09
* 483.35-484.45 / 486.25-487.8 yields 0.93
